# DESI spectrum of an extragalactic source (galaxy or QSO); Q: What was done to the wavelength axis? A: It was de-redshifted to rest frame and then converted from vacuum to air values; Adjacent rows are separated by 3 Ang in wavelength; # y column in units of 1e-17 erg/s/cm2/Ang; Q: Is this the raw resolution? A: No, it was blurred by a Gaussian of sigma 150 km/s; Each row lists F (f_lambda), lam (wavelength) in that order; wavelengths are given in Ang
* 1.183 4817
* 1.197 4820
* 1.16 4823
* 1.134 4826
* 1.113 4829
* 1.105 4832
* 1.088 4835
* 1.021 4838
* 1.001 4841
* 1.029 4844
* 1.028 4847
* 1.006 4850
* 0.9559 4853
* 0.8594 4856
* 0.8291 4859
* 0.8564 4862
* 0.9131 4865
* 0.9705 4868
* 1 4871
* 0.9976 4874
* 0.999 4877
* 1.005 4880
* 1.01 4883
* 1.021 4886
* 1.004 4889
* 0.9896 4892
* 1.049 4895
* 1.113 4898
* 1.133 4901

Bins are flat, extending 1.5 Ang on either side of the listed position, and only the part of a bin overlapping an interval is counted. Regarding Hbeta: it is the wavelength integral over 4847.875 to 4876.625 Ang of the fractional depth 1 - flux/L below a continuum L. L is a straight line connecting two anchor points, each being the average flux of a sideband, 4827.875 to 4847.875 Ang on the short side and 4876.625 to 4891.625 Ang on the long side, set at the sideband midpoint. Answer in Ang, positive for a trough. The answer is 2.6 Ang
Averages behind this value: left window 1.05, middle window 0.937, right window 1.01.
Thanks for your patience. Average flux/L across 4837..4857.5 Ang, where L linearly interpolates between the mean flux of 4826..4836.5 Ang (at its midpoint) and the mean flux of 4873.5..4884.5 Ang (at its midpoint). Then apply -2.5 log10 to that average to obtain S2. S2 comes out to 0.09 mag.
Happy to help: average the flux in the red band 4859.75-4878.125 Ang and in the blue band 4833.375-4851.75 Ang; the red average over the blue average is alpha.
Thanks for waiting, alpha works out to 0.9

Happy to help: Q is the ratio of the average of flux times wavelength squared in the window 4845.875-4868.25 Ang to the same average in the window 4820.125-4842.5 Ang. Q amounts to 0.9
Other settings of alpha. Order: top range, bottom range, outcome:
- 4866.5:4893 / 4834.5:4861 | 1.03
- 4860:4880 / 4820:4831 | 0.84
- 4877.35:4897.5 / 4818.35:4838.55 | 0.91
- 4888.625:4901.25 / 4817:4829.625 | 0.91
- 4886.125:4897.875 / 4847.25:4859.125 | 1.10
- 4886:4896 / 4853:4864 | 1.17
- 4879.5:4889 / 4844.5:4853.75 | 1.01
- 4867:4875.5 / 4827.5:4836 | 0.90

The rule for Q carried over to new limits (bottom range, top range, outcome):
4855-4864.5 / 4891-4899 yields 1.25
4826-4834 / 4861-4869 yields 0.83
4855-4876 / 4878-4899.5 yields 1.12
